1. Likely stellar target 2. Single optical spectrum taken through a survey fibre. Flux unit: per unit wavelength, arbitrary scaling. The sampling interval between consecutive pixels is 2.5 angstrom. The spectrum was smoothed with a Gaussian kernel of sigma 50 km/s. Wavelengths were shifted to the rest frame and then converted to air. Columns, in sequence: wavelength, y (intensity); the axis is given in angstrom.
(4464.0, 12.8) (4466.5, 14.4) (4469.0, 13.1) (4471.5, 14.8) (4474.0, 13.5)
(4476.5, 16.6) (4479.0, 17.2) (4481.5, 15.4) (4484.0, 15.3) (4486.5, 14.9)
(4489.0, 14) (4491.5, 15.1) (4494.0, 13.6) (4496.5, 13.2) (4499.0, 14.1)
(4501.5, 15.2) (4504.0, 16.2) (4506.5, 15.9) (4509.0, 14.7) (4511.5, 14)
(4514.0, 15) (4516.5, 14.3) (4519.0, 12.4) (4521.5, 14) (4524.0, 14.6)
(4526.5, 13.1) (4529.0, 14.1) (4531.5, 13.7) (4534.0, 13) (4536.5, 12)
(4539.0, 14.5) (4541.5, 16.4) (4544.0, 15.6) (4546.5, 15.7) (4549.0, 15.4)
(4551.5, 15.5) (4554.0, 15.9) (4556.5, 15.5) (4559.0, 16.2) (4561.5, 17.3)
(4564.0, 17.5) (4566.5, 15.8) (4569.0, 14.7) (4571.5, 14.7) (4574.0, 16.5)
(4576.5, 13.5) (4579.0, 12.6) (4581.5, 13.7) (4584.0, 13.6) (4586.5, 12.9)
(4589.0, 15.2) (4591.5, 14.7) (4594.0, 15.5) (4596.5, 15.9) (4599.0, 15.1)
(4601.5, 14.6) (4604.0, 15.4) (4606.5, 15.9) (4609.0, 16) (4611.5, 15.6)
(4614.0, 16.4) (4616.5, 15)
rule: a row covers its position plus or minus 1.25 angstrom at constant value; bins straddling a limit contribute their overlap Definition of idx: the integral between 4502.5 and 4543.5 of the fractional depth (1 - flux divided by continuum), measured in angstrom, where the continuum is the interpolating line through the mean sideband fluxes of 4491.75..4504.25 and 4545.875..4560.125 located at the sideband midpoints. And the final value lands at 1.9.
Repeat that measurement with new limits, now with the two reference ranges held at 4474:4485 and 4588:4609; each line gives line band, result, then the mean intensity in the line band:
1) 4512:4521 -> 1.0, 13.9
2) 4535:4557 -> 0.6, 15.1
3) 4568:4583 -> 1.1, 14.3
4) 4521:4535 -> 1.7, 13.8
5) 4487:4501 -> 1.5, 14.1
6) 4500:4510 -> 0.2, 15.5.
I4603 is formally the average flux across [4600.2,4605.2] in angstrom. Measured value 15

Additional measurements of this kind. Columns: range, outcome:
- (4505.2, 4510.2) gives 15.3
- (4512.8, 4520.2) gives 13.9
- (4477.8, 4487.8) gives 15.7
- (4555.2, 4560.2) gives 15.8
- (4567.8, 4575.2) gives 15.3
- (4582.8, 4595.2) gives 14.4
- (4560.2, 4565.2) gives 17.4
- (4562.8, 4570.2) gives 16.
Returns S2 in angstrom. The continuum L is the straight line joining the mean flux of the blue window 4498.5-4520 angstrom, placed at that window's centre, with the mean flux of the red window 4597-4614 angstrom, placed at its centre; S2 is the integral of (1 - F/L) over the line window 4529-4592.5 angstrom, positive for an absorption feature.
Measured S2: 1.11 angstrom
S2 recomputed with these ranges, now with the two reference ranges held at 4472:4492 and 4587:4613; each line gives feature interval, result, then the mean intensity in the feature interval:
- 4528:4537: 1.2 angstrom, 13.3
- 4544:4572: -1.0 angstrom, 15.9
